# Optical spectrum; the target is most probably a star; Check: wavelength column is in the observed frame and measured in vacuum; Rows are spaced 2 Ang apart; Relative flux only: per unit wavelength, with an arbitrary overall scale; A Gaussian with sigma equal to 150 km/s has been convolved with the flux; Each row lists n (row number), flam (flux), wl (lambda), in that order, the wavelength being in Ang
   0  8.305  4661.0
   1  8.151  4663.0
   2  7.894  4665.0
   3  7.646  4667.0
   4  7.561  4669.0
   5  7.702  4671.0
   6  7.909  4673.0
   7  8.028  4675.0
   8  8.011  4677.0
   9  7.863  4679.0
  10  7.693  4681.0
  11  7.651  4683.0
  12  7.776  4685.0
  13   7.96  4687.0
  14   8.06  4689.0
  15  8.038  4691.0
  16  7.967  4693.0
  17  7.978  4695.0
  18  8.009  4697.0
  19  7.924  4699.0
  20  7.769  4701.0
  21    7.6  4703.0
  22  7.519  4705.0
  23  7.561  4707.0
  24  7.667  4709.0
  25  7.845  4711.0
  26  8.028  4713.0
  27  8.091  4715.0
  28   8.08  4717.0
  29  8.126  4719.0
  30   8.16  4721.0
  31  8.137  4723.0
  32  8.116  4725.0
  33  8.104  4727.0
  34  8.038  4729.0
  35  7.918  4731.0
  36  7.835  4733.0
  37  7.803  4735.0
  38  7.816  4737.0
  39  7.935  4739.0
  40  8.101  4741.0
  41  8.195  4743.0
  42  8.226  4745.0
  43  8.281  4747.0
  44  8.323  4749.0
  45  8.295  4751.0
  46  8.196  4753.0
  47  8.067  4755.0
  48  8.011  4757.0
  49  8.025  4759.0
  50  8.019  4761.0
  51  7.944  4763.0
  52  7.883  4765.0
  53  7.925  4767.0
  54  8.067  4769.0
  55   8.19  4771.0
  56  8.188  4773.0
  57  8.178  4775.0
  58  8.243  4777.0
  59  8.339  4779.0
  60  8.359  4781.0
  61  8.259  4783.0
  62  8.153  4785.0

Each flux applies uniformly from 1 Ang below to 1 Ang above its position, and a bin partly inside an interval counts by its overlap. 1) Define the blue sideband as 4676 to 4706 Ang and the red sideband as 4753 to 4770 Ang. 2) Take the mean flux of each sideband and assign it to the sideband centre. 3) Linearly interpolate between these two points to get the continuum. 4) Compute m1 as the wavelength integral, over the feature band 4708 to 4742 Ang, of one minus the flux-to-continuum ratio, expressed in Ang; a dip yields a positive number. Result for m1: -0.3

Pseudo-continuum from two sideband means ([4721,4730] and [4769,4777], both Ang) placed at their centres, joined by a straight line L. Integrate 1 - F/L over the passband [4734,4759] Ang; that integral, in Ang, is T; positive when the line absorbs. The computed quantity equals 0.11 Ang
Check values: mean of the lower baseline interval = 8.11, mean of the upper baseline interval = 8.18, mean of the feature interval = 8.1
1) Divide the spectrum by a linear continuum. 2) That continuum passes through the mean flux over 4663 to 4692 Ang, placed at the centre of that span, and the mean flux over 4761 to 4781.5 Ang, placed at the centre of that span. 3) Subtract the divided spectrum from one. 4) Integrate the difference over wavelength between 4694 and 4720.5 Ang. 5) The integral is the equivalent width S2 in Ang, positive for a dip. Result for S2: 0.2 Ang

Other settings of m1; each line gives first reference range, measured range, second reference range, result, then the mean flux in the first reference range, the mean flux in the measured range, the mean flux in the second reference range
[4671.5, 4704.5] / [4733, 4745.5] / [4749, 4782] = 0.1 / 7.88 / 7.99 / 8.13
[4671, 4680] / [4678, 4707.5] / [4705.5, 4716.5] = 0.2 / 7.92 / 7.83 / 7.83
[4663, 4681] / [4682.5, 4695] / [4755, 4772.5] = -0.1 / 7.84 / 7.92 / 8.02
